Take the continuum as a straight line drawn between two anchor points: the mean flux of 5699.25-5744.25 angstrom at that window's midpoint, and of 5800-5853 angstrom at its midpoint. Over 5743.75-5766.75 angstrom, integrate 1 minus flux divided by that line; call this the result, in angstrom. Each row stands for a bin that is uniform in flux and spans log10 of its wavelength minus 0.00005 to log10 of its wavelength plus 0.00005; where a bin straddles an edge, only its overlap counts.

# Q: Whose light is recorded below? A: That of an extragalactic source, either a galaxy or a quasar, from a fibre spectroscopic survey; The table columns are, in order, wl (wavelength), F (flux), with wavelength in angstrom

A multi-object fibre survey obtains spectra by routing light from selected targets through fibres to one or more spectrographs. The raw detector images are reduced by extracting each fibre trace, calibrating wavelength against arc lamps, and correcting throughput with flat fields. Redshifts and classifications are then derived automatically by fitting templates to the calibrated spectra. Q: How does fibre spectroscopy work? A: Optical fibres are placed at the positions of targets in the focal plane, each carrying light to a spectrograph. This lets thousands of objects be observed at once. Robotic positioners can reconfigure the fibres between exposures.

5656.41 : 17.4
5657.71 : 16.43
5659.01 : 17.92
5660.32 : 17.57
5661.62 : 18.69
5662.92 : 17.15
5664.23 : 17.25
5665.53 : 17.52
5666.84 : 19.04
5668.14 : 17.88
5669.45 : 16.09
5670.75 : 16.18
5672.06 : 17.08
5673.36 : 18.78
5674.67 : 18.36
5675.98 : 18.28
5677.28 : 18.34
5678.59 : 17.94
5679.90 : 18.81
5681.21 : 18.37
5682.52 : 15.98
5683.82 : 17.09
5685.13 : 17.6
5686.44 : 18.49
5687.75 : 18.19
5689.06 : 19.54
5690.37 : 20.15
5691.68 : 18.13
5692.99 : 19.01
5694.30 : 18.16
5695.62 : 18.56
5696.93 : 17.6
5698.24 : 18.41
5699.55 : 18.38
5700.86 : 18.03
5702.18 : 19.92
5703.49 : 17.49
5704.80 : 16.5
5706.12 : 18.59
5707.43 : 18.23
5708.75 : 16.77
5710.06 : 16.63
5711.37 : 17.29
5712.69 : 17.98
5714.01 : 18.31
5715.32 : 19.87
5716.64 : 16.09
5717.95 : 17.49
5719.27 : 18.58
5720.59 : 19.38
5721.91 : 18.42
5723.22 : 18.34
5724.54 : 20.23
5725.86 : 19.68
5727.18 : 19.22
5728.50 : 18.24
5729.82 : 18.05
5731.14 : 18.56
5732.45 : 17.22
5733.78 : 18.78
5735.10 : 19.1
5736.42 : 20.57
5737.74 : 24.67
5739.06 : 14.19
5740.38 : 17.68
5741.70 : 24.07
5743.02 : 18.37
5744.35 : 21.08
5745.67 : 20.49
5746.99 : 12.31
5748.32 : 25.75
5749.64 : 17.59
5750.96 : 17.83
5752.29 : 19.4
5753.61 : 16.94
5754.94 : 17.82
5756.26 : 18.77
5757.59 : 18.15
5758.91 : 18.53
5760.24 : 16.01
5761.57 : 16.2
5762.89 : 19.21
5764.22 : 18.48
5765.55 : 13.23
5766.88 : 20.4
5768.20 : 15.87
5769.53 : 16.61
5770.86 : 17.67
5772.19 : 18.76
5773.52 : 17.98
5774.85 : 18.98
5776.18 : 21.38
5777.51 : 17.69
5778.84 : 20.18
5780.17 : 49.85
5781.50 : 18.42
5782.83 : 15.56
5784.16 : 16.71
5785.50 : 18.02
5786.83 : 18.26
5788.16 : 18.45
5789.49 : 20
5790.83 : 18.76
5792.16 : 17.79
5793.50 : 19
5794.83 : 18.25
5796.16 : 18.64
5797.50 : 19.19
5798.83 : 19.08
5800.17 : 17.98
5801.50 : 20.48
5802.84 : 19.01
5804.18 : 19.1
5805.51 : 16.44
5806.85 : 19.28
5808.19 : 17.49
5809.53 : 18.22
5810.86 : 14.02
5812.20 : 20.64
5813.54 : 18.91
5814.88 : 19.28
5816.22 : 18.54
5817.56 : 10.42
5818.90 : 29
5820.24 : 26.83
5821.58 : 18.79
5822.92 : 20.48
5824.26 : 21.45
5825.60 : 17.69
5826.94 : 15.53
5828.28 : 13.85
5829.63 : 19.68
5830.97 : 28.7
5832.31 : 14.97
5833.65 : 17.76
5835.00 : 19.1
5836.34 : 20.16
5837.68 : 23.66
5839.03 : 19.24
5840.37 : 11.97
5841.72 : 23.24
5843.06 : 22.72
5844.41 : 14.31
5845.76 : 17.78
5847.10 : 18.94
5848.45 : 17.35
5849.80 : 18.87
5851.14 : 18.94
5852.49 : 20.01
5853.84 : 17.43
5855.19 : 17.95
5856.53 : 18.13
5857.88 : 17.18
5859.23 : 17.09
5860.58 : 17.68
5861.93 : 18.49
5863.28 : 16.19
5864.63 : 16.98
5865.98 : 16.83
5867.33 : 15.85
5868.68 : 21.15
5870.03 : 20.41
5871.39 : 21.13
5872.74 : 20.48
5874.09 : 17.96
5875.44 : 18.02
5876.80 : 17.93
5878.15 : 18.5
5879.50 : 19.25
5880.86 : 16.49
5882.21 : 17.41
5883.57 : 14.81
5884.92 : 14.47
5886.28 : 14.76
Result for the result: 0.7 angstrom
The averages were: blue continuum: 18.6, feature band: 18.1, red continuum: 19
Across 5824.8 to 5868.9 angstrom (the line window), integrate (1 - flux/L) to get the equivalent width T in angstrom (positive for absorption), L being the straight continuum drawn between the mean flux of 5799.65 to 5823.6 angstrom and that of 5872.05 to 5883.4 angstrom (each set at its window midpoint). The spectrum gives 0.7 angstrom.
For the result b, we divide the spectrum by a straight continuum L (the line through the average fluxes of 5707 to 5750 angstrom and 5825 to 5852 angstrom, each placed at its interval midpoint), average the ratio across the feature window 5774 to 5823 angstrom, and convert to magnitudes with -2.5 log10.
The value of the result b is -0.05 mag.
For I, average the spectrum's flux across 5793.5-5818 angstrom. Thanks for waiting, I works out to 18.2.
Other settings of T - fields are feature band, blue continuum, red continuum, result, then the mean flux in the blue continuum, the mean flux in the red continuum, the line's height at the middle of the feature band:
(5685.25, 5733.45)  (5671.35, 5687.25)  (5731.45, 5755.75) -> 0.4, 17.9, 19.1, 18.5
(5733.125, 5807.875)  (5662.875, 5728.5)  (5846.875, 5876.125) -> -3.6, 18.1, 18.3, 18.2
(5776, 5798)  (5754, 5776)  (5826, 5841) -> -2.9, 17.7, 18.6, 18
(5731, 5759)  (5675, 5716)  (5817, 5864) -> -0.9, 18.1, 18.9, 18.4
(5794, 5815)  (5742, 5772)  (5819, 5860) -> 0.2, 18.1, 19.1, 18.7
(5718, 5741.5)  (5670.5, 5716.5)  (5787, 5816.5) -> -0.9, 18.1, 18.6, 18.2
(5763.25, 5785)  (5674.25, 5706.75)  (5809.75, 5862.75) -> -1.4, 18.2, 18.9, 18.6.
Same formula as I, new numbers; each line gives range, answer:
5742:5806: 19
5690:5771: 18.4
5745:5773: 17.9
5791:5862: 18.8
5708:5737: 18.4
